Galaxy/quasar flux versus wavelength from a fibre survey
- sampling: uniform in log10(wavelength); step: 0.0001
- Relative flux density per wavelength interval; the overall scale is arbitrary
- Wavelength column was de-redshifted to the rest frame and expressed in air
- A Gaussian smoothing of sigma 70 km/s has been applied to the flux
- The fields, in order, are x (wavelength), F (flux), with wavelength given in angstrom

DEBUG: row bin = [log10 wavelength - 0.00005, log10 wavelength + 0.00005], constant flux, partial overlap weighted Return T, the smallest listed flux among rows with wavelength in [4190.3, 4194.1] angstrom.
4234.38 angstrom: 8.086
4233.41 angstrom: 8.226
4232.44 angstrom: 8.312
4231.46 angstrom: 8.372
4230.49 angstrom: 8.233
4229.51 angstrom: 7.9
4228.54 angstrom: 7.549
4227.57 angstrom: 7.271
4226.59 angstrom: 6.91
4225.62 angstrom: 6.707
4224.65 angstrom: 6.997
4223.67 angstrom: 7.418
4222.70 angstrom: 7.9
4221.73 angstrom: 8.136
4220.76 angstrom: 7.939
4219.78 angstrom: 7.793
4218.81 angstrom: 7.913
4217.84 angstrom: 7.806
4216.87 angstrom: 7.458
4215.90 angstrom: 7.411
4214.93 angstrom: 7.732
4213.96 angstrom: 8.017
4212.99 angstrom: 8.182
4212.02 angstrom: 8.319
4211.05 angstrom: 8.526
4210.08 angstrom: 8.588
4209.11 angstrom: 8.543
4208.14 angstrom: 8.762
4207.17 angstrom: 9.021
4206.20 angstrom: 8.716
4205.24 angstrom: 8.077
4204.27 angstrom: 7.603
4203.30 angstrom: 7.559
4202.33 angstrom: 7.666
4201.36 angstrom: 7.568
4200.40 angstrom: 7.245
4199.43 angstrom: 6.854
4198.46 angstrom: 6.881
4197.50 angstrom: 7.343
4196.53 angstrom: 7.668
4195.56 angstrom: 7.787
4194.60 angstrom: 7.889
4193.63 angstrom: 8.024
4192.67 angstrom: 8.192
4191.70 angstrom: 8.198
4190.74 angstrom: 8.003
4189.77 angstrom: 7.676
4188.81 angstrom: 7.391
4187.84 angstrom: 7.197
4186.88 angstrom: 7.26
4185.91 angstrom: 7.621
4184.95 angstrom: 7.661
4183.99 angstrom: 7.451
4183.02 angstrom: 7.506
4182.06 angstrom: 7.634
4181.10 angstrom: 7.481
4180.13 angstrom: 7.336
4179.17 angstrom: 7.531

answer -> 8.003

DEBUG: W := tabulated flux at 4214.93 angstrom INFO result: 7.732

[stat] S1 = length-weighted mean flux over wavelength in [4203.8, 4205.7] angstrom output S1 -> 7.83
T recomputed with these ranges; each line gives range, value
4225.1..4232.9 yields 6.707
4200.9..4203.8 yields 7.559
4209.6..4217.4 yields 7.411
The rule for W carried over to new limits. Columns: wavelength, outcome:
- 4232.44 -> 8.312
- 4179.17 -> 7.531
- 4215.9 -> 7.411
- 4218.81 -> 7.913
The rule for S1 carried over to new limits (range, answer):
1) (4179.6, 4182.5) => 7.48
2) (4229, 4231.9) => 8.16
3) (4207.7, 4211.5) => 8.6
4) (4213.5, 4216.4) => 7.72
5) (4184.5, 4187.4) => 7.51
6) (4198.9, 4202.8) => 7.32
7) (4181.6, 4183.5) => 7.58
